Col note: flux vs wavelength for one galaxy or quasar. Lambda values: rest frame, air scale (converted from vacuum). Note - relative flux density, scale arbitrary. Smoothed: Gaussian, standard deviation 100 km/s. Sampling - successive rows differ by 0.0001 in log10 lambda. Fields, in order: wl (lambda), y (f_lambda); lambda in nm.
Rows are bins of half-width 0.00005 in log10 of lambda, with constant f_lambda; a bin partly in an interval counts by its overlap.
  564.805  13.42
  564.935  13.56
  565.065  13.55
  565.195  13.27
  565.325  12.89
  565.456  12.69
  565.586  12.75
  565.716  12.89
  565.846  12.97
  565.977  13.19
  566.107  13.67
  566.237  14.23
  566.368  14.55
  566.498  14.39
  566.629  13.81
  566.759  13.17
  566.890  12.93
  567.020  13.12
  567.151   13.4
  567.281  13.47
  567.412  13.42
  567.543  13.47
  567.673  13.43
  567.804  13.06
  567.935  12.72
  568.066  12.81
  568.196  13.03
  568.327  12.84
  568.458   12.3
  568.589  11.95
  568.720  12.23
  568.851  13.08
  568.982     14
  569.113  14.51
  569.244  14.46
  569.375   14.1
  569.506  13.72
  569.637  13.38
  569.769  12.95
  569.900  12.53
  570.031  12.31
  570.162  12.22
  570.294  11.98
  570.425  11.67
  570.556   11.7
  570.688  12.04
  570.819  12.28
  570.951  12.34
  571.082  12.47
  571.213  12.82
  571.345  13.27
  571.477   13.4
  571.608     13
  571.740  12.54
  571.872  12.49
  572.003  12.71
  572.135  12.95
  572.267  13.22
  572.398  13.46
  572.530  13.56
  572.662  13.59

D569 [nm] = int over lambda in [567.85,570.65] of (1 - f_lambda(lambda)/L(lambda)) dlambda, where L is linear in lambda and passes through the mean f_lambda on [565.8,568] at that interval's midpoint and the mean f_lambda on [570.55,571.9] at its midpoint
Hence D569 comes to 0.03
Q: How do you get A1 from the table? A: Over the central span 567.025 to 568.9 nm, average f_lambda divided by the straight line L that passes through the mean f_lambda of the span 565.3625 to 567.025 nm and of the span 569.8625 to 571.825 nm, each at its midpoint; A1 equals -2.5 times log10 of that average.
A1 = 0.01 mag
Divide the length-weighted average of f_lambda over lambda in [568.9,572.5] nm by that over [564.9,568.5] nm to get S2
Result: 1.0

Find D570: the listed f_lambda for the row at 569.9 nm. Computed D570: 12.53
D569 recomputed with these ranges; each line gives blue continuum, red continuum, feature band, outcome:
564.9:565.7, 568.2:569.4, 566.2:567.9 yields -0.050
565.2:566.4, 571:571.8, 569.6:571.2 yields 0.081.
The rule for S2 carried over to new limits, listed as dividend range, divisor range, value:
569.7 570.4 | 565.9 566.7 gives 0.89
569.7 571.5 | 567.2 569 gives 0.96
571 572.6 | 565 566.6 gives 0.97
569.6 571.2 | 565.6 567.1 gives 0.91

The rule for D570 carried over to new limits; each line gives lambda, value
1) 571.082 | 12.47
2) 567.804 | 13.06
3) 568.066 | 12.81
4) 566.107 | 13.67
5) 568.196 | 13.03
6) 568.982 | 14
